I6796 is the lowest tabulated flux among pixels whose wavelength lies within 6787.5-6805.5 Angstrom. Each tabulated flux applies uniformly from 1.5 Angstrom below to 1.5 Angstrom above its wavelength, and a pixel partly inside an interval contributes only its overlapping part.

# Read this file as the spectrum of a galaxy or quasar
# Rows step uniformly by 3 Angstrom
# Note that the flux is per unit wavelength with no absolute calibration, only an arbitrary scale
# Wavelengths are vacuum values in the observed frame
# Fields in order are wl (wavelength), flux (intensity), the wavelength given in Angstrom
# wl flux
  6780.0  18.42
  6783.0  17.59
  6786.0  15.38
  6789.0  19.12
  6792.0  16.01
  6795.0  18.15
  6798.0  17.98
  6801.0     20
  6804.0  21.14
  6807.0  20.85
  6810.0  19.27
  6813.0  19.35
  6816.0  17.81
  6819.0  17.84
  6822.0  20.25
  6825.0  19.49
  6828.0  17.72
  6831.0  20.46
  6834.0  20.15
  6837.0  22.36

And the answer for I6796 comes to 16.01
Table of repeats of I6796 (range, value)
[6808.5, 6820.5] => 17.81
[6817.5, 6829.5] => 17.72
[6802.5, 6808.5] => 20.85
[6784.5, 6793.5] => 15.38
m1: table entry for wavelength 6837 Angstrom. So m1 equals 22.36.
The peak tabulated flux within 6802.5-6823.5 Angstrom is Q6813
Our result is 21.14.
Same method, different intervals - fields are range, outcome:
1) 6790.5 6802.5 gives 20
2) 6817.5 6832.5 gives 20.46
